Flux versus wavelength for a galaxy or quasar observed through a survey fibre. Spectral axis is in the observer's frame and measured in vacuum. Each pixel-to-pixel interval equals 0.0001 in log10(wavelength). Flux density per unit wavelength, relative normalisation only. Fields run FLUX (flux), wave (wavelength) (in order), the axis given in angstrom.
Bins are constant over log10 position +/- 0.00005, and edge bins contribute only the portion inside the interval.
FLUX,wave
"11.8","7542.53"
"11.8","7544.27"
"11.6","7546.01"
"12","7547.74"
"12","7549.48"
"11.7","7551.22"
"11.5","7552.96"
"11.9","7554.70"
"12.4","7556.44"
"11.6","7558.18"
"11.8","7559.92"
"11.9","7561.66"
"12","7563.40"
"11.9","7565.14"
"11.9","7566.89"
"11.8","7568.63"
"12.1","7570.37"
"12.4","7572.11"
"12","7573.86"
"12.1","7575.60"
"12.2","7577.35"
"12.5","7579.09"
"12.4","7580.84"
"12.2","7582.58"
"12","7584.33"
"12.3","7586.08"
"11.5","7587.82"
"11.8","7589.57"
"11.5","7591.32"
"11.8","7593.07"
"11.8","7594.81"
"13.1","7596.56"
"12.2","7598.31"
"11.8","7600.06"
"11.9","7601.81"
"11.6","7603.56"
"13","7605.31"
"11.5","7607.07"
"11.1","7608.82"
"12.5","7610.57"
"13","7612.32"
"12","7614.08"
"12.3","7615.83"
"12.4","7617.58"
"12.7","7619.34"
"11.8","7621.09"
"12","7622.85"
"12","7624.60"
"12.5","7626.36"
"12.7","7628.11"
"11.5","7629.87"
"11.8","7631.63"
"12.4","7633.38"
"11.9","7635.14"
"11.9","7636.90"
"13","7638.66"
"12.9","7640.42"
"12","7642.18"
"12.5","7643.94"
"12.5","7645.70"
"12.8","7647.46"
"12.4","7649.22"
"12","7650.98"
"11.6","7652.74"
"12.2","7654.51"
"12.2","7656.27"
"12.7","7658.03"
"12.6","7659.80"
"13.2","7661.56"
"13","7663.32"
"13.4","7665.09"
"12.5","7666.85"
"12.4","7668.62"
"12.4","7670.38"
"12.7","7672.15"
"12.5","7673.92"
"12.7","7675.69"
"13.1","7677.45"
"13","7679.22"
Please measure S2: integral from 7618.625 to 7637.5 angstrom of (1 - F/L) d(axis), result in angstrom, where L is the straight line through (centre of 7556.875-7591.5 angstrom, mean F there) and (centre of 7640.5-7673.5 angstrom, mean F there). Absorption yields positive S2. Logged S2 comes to 0.4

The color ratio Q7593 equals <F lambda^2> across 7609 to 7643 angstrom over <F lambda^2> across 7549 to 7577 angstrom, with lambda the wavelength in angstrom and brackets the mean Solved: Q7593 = 1.04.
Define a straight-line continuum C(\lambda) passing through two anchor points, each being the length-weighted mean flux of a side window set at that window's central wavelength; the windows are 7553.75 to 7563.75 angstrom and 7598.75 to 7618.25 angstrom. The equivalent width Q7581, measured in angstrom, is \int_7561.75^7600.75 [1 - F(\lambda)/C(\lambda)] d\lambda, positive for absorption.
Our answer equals -0.2 angstrom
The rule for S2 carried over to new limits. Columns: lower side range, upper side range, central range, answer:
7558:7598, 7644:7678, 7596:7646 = 0.4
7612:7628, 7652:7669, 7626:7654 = 0.4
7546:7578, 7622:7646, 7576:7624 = 0.0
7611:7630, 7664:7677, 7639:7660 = 0.2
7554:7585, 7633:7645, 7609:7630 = 0.0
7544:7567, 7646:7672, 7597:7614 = 0.1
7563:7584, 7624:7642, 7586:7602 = 0.3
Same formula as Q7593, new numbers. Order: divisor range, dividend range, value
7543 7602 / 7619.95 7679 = 1.06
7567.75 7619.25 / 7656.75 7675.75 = 1.07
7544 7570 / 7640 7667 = 1.08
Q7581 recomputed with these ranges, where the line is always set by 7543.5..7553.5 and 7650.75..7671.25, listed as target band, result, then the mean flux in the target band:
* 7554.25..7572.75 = -0.1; 12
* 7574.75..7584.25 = -0.2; 12.3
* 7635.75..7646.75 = 0.0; 12.5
